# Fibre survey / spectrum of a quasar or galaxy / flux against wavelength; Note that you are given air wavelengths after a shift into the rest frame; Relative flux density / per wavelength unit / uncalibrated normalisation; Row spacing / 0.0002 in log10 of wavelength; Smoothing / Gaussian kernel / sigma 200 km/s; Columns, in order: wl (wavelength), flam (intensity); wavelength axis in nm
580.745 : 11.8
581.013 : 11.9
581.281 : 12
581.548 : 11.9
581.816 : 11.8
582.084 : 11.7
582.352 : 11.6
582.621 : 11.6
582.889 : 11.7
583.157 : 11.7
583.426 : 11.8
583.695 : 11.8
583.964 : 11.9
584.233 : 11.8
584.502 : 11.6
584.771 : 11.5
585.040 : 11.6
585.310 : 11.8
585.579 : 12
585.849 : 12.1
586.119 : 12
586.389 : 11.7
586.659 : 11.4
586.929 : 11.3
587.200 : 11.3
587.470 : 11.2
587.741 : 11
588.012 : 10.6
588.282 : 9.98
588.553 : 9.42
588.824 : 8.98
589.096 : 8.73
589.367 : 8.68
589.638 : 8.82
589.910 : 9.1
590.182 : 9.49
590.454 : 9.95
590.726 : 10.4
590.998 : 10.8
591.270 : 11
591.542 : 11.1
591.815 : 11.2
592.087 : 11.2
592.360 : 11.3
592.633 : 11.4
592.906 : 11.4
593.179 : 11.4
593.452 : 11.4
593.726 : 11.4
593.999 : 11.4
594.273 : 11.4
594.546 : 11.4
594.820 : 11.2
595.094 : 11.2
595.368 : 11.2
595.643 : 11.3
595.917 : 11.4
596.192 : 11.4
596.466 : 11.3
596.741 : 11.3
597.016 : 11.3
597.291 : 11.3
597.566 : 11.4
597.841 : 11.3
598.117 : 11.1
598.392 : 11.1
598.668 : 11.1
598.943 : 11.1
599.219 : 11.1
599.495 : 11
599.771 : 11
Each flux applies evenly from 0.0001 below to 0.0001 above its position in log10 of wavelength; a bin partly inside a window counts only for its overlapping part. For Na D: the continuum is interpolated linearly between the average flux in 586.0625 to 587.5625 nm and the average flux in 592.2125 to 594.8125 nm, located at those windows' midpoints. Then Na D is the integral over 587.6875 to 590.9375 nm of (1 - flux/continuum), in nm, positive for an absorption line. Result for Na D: 0.52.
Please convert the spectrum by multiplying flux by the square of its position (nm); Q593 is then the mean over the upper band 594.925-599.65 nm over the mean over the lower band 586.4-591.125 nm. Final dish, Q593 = 1.14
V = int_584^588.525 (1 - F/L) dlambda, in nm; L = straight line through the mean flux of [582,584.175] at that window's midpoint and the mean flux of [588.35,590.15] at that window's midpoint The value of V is -0.47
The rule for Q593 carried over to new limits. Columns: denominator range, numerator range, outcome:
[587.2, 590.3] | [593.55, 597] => 1.19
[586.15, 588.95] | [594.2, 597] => 1.08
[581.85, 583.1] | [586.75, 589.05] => 0.91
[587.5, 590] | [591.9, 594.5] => 1.21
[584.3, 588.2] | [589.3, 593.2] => 0.93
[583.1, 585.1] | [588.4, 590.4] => 0.79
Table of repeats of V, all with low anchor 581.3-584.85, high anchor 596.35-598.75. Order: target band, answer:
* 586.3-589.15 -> 0.26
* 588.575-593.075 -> 0.49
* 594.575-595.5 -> 0.01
